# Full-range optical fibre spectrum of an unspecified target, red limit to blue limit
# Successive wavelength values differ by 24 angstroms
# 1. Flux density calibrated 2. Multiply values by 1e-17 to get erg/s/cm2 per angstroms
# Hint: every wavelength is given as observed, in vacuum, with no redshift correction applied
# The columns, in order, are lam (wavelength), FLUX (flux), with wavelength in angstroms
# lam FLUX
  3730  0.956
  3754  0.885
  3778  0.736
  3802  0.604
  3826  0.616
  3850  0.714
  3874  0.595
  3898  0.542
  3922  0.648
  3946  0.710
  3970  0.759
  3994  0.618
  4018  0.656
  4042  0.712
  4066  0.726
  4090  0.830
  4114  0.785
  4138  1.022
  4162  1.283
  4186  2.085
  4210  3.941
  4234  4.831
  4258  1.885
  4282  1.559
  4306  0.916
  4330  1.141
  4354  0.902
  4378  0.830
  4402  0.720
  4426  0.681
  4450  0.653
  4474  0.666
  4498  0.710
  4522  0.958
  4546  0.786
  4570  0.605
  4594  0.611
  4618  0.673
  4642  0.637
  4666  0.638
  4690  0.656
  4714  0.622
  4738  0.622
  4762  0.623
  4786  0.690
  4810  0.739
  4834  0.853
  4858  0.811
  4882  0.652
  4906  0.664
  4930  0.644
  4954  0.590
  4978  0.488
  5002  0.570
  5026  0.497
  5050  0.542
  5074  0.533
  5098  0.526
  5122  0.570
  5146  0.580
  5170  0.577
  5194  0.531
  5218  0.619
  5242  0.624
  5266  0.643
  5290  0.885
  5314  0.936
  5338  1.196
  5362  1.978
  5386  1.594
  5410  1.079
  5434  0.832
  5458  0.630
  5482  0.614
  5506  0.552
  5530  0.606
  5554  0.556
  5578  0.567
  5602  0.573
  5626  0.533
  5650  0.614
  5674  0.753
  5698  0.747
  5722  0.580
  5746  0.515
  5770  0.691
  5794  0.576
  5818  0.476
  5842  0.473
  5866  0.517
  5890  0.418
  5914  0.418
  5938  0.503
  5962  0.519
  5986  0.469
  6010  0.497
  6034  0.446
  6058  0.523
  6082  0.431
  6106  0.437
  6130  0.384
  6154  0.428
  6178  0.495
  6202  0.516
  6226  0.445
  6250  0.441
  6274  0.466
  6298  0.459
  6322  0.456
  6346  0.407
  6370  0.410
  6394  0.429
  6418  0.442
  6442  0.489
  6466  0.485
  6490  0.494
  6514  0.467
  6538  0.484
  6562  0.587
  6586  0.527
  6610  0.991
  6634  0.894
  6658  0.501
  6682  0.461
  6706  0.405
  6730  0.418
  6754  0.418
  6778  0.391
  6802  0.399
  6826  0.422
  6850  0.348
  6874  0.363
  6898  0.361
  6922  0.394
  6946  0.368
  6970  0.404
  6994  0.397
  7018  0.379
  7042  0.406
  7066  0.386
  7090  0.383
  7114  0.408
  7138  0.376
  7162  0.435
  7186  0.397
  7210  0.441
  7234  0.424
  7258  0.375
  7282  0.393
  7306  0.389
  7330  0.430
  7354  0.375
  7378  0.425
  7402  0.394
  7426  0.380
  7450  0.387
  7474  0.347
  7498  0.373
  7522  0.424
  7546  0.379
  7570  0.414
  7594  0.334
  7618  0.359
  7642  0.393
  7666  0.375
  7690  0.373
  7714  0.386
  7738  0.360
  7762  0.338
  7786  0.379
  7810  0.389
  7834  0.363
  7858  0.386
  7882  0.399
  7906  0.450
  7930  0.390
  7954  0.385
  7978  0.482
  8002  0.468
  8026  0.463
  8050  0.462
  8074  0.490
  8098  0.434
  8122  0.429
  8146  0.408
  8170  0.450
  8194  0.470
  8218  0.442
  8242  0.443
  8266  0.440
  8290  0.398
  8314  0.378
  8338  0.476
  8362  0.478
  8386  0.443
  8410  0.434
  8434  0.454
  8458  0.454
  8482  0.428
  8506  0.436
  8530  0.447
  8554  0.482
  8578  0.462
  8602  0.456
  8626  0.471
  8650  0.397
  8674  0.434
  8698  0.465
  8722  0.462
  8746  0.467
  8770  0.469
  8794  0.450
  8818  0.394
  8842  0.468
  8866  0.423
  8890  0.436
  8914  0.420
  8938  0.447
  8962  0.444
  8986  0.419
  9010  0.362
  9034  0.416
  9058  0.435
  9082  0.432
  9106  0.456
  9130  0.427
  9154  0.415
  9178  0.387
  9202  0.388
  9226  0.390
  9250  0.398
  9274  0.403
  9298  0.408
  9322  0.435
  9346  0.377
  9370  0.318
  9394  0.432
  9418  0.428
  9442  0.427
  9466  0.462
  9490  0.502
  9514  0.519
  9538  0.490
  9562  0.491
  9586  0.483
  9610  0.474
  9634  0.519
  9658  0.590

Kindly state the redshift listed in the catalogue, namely 2.470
